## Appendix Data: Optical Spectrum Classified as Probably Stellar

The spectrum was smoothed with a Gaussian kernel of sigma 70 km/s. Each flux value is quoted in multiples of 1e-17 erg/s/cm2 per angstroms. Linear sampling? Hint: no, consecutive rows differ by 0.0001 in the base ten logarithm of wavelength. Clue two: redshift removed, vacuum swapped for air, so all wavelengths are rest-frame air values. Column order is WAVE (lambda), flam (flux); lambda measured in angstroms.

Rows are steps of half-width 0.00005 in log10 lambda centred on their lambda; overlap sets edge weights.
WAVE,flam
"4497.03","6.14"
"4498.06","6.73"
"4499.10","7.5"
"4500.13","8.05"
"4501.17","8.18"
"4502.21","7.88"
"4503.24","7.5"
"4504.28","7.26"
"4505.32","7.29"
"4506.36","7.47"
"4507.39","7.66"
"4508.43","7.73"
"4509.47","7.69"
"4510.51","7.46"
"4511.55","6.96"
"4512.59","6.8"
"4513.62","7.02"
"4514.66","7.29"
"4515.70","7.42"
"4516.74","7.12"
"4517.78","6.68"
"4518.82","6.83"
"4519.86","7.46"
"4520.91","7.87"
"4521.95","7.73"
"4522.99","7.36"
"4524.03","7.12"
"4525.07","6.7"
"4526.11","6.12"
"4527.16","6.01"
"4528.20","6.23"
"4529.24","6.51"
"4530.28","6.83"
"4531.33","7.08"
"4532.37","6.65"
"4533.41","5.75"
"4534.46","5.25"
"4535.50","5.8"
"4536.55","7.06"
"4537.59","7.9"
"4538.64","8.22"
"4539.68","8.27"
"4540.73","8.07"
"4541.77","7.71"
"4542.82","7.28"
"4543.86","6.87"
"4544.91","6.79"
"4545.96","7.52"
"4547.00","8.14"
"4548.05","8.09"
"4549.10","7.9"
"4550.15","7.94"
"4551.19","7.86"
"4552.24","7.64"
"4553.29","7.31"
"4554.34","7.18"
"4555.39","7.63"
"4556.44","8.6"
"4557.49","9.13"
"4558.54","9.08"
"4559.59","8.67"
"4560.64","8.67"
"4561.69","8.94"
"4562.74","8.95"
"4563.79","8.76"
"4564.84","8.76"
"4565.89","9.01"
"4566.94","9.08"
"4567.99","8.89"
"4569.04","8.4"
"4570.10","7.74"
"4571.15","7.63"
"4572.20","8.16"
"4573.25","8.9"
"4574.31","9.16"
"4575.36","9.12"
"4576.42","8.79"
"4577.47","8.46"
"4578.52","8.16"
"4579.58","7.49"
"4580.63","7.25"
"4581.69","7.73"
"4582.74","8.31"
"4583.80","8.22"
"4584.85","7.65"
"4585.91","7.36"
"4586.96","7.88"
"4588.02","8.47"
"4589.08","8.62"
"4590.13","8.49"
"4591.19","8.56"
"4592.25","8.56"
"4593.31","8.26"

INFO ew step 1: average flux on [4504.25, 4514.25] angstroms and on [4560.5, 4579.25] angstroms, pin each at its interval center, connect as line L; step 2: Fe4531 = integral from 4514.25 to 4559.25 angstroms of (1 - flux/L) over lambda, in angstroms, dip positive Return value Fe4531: 3.5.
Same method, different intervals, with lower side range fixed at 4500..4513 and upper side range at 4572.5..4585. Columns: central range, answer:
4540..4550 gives 0.4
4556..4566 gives -0.9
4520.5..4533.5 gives 1.6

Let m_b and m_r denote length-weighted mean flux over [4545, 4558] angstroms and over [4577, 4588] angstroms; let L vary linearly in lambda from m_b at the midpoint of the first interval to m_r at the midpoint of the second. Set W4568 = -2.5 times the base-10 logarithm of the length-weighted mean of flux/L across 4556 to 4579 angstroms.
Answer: -0.11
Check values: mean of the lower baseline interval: 7.87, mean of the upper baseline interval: 7.88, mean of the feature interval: 8.69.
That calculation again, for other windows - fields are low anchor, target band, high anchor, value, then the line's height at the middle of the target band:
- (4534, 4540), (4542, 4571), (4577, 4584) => -0.10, 7.45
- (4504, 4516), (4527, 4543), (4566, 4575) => 0.13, 7.83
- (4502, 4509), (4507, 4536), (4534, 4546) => 0.08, 7.39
